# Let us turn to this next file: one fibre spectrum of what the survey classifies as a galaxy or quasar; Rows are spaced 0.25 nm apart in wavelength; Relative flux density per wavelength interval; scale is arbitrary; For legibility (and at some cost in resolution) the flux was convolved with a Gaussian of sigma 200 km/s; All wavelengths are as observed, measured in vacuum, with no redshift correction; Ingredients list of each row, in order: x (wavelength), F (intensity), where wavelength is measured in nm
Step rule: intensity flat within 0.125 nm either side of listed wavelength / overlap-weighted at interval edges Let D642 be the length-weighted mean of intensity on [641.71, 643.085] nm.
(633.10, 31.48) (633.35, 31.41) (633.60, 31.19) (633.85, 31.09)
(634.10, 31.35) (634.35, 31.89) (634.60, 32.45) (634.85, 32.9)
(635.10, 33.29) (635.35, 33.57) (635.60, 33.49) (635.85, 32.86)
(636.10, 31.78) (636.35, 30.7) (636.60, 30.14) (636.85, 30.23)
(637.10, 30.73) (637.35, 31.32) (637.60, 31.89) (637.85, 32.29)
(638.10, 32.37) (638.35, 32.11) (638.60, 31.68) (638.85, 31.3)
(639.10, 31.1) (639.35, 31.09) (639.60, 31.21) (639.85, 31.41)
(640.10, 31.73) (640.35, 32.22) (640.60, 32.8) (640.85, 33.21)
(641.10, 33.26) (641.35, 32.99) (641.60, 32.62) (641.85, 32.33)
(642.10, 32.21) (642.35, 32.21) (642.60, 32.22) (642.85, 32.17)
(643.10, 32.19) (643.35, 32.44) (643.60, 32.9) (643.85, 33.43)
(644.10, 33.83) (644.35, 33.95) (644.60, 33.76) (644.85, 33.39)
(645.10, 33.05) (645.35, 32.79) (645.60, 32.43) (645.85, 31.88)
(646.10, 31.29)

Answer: 32.2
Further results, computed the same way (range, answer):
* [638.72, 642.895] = 32.1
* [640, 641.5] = 32.7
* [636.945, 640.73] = 31.7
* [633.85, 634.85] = 31.9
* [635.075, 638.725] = 31.9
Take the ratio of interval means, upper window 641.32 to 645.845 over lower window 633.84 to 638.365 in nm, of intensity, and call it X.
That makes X 1.03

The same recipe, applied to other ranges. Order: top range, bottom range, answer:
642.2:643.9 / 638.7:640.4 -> 1.03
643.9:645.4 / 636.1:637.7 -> 1.08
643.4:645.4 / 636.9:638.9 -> 1.05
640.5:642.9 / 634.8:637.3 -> 1.02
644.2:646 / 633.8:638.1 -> 1.03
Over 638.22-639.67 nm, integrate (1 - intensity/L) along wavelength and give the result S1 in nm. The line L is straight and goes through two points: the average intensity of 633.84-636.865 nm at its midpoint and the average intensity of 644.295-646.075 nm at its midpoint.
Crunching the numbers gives 0.04 nm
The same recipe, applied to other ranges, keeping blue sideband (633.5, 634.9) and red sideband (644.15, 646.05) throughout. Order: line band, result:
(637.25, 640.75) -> 0.06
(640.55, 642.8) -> 0.00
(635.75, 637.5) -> 0.05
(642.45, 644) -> 0.01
